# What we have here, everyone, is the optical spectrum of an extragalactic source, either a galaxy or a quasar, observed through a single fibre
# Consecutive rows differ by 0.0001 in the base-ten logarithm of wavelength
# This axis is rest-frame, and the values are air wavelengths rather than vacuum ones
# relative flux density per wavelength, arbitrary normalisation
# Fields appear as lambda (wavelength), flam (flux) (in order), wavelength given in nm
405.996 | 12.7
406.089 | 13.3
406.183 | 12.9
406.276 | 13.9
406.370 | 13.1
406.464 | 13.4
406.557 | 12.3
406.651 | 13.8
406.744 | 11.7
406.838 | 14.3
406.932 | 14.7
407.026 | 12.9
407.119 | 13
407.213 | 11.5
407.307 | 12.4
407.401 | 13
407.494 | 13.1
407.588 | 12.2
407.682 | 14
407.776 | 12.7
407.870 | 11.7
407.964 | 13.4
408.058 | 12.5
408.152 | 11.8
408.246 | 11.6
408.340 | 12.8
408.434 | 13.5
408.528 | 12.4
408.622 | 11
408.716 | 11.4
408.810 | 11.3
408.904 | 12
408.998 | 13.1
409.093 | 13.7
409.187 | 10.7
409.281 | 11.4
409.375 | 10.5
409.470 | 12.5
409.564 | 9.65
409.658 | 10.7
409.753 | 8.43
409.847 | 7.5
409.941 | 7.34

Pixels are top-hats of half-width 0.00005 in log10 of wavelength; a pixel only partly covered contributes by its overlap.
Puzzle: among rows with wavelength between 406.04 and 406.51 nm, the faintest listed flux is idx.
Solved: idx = 12.9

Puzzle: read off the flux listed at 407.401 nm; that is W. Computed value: 13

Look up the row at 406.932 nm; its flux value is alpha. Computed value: 14.7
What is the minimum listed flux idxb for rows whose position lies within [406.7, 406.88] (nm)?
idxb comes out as 11.7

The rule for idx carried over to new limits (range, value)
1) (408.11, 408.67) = 11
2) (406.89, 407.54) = 11.5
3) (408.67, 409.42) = 10.5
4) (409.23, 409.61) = 9.65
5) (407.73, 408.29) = 11.6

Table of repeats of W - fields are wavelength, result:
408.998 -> 13.1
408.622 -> 11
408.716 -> 11.4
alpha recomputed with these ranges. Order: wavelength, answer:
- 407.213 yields 11.5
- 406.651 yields 13.8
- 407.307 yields 12.4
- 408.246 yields 11.6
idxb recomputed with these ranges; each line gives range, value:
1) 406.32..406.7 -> 12.3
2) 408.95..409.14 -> 13.1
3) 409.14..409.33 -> 10.7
